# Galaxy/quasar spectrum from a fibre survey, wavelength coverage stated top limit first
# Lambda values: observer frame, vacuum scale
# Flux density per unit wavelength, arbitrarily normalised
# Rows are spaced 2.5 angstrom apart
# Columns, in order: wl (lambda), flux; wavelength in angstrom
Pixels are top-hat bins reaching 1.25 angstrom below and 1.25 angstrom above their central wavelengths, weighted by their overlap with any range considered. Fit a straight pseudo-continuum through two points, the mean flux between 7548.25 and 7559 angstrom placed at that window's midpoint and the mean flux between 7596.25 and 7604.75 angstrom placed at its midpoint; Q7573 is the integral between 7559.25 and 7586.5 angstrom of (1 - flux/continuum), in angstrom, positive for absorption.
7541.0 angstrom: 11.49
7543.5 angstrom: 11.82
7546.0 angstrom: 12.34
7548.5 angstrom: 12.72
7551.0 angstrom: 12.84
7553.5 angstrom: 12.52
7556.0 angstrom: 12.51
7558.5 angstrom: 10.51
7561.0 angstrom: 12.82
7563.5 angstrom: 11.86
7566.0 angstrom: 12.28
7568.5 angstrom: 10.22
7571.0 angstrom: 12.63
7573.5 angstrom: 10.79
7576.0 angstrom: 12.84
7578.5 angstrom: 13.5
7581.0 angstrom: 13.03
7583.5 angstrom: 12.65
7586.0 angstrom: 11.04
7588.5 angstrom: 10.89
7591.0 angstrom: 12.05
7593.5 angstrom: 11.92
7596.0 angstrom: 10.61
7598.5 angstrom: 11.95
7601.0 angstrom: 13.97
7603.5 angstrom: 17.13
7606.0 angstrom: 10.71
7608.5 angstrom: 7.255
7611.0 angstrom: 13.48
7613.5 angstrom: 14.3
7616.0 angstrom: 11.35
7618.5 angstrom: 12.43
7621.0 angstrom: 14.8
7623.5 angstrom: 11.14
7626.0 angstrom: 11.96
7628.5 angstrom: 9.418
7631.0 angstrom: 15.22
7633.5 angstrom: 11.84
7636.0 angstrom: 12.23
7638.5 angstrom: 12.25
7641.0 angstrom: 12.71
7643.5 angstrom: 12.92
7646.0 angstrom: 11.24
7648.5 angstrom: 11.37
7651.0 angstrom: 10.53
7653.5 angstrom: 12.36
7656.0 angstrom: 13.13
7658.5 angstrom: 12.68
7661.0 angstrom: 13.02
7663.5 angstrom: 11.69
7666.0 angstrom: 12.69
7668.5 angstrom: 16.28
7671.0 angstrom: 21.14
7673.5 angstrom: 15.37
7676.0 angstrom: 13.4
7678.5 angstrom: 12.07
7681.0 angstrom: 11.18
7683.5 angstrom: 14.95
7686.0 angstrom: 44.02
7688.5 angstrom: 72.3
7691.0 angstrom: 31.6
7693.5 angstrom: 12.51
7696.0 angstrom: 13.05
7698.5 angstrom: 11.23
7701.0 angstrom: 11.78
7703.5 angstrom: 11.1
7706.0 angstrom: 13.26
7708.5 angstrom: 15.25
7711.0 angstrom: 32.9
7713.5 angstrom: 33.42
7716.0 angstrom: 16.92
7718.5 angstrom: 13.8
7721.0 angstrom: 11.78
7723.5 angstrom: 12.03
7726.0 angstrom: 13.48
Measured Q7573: 1.7 angstrom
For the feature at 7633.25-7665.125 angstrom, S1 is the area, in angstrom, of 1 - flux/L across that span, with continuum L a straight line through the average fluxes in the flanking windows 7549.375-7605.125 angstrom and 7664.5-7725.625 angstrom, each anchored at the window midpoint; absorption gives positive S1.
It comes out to 8.7 angstrom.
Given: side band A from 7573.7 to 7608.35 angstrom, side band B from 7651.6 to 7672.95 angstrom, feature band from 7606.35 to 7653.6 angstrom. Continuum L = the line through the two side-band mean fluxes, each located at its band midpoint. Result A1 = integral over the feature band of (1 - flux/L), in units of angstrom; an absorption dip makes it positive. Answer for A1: 4.4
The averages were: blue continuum 12.3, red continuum 14.1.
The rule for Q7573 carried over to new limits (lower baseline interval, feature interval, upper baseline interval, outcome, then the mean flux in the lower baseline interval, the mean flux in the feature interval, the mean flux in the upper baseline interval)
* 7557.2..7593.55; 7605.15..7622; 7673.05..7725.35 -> 2.87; 11.9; 12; 20.2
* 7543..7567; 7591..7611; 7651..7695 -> 4.09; 12.2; 12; 19.7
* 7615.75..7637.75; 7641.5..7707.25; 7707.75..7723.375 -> -1.68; 12.3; 17.1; 20.2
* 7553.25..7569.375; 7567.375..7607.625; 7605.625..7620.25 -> -1.46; 11.8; 12.2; 11.7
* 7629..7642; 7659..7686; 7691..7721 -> -0.71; 12.7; 15.5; 17.2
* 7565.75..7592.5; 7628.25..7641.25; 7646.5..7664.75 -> -0.45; 12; 12.5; 12.1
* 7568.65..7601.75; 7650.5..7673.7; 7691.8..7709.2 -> -2.26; 12.1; 13.9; 13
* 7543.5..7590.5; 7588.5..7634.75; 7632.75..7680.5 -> 1.18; 12.1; 12.3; 13.1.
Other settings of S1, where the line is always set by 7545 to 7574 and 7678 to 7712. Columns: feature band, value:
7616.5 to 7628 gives 3.0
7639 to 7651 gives 4.2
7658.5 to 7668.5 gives 3.4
